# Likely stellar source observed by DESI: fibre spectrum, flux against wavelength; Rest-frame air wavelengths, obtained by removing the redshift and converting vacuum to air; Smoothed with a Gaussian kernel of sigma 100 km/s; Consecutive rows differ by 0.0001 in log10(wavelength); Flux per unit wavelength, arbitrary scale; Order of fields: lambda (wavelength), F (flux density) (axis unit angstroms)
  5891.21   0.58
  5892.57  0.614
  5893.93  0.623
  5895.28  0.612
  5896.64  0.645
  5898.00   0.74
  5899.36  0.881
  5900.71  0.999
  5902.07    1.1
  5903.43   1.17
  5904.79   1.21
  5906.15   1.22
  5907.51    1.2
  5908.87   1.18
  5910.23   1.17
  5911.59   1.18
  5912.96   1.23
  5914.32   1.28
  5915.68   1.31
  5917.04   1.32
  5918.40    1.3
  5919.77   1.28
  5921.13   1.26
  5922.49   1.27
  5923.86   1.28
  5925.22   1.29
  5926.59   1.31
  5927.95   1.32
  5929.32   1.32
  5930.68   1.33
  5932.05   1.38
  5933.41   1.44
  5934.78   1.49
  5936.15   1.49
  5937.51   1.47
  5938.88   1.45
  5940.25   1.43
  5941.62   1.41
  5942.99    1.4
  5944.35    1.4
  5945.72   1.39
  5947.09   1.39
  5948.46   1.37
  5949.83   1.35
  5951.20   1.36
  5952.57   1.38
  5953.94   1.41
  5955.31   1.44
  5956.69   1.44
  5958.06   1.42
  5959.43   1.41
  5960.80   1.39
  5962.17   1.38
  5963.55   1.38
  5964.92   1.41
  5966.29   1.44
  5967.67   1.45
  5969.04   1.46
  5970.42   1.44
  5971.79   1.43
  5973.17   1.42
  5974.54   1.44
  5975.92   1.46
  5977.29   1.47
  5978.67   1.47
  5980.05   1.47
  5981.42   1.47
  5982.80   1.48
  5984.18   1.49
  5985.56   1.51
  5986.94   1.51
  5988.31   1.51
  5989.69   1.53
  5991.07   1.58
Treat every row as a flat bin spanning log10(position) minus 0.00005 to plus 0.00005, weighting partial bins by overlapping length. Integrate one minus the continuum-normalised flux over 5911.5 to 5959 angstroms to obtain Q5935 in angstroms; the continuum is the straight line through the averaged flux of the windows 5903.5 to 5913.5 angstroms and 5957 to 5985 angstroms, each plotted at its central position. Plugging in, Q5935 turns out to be -2.3 angstroms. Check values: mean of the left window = 1.2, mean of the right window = 1.44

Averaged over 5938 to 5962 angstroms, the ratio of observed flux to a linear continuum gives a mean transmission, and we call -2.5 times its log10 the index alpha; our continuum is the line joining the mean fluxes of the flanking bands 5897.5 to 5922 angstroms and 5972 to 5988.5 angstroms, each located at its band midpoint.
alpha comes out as -0.05 mag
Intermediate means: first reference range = 1.17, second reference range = 1.47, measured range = 1.4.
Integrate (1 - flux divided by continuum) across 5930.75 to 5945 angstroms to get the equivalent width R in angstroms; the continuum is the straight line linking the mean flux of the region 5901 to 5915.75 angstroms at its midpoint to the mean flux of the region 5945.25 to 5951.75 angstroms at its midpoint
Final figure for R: -1.16 angstroms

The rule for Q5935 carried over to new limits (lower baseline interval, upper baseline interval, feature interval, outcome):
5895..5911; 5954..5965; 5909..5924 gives -1.94 angstroms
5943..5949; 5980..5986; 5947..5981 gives 0.39 angstroms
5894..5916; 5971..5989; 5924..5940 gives -2.41 angstroms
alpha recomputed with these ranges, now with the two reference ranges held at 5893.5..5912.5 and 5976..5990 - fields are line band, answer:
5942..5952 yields -0.09 mag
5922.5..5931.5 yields -0.14 mag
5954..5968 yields -0.05 mag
